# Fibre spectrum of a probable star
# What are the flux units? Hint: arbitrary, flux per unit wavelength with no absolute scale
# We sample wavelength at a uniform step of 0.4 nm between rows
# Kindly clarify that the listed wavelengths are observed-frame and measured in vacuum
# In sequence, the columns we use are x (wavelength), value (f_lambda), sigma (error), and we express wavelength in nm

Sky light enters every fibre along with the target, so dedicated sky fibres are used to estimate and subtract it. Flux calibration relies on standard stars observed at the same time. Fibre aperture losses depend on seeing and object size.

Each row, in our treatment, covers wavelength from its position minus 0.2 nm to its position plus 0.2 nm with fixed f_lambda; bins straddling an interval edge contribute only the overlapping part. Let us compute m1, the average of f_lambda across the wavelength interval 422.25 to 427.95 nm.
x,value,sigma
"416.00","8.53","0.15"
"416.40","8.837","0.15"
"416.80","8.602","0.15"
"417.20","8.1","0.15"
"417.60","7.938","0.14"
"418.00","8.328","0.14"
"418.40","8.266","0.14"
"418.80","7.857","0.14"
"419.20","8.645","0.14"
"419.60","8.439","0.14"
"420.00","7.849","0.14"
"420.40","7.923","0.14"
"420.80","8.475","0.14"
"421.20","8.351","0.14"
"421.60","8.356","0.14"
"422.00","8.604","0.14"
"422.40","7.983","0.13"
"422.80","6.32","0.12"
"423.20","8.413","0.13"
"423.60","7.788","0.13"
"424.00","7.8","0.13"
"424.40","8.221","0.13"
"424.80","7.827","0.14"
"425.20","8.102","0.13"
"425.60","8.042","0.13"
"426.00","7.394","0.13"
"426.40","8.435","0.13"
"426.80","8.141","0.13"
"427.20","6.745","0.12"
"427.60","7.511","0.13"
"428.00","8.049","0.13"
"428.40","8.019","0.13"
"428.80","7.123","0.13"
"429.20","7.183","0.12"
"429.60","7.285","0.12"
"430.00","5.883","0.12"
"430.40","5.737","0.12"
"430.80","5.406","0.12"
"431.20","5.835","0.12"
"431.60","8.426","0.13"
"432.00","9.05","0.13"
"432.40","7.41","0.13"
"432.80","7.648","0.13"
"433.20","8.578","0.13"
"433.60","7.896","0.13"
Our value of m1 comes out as 7.77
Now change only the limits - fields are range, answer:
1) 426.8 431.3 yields 6.88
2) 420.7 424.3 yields 8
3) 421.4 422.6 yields 8.31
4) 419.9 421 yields 8.1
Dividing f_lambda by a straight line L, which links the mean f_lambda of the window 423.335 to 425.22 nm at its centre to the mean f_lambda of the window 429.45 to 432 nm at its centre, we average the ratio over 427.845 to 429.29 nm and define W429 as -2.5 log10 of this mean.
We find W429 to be -0.08 mag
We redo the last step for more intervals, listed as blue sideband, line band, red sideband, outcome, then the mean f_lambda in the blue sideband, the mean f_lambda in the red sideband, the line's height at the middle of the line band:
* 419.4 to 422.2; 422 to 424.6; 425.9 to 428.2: 0.033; 8.29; 7.73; 8.06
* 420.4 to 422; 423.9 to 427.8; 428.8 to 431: -0.075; 8.36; 6.37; 7.3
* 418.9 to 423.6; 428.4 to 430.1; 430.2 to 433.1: 0.044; 8.1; 7.13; 7.35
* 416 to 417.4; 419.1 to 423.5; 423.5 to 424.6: 0.008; 8.52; 7.95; 8.16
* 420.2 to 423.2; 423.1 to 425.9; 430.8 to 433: -0.016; 8.03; 7.47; 7.87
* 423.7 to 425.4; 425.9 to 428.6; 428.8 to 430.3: -0.066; 7.98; 6.76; 7.32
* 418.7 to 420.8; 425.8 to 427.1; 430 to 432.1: -0.085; 8.19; 6.69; 7.3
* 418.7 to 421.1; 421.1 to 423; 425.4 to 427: 0.033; 8.22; 8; 8.15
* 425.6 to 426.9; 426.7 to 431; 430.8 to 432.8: 0.113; 7.99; 7.45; 7.73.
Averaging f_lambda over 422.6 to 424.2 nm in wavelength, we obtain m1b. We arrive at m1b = 7.58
